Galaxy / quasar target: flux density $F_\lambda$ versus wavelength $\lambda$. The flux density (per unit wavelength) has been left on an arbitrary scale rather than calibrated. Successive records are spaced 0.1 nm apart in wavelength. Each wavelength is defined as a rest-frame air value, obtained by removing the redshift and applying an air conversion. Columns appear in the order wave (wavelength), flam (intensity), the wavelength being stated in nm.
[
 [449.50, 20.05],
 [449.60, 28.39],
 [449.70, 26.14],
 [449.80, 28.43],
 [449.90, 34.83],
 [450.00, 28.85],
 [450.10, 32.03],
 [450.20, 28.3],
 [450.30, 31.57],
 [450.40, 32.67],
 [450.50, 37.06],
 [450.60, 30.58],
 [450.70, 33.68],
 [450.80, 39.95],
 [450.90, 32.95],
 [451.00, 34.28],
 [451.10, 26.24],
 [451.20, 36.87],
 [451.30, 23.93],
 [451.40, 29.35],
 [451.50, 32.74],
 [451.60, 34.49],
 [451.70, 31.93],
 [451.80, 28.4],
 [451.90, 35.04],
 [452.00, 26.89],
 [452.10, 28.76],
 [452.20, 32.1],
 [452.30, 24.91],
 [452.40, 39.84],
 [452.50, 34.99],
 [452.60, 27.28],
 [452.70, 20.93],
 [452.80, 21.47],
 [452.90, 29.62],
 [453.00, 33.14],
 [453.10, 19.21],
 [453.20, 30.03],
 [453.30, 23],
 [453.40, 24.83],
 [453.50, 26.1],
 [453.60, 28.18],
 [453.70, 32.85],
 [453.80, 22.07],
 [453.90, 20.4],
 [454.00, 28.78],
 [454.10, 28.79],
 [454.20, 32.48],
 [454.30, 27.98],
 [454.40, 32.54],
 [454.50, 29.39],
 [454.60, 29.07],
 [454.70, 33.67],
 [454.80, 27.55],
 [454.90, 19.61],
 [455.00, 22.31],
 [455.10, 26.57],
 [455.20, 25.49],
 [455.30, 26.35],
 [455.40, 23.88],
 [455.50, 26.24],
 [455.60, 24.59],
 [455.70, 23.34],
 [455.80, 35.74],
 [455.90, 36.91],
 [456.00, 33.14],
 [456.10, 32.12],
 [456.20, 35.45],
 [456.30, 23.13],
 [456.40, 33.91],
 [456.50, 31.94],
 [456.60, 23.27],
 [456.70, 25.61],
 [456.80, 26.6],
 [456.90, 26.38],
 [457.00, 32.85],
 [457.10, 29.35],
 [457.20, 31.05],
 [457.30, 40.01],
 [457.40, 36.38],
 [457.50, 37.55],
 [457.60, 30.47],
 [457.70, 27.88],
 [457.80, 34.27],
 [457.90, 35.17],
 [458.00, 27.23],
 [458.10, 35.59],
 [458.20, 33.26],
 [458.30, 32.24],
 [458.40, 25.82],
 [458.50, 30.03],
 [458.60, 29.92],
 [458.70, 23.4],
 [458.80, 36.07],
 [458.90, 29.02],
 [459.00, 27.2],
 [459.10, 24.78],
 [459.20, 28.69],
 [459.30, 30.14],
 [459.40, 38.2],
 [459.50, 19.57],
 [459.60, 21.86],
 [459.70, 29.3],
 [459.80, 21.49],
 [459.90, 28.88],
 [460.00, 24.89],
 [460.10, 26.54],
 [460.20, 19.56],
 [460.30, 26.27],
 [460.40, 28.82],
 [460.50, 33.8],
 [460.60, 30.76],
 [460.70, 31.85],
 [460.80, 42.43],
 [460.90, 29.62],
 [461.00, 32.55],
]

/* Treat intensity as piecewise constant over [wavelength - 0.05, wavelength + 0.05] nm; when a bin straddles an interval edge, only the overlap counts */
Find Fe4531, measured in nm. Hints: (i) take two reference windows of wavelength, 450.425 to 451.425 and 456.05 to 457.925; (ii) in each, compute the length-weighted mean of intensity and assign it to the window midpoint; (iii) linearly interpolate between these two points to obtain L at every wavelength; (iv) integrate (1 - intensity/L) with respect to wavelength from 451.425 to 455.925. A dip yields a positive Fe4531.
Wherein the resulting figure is 0.53 nm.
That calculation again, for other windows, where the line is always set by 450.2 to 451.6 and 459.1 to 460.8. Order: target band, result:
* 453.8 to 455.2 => 0.15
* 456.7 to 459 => -0.18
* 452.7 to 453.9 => 0.20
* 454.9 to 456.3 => 0.09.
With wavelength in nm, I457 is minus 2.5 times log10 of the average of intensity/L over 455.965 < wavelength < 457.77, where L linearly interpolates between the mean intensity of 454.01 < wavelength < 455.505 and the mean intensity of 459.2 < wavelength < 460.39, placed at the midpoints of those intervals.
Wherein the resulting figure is -0.15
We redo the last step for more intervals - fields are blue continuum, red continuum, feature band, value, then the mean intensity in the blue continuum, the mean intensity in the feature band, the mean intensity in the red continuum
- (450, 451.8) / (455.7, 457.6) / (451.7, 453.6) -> 0.132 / 32.1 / 28.2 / 31.5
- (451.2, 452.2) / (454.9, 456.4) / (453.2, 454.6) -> 0.060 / 30.6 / 27.6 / 28.1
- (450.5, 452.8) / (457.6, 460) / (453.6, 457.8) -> 0.028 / 31.1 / 29.2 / 29.1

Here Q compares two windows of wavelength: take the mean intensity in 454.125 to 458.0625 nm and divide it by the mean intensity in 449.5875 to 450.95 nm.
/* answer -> 0.93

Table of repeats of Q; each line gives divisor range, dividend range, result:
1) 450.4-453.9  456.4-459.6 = 1.02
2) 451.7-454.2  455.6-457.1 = 1.07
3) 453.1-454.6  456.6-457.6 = 1.14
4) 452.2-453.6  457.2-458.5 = 1.19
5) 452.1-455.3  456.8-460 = 1.09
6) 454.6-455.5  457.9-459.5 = 1.16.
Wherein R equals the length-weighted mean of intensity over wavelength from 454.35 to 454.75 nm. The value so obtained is 31.2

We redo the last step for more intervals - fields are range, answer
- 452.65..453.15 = 24.9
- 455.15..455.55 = 25.5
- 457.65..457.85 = 31.1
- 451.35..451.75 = 32.1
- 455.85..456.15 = 34.1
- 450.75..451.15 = 33.4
